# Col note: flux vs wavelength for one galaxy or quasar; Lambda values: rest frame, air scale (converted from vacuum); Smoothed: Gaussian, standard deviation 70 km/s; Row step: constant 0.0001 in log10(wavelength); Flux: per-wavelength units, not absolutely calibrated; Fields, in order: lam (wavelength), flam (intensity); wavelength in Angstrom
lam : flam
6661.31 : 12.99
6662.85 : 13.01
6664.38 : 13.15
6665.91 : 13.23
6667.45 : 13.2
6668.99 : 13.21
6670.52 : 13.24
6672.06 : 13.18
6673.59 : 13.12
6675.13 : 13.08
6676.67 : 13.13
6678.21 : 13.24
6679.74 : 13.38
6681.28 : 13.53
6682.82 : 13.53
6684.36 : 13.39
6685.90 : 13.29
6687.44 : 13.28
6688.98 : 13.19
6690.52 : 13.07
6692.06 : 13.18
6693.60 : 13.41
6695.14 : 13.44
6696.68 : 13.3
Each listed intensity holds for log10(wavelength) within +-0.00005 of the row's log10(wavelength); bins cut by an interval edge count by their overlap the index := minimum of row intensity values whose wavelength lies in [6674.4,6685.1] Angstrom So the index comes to 13.08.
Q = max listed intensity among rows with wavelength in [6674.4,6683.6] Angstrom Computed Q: 13.53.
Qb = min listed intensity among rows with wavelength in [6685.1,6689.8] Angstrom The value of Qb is 13.19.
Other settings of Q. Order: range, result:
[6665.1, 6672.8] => 13.24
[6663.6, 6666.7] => 13.23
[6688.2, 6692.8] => 13.19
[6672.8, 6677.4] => 13.13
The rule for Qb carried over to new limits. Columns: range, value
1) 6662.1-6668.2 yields 13.01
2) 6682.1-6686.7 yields 13.29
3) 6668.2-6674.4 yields 13.12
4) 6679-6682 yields 13.38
